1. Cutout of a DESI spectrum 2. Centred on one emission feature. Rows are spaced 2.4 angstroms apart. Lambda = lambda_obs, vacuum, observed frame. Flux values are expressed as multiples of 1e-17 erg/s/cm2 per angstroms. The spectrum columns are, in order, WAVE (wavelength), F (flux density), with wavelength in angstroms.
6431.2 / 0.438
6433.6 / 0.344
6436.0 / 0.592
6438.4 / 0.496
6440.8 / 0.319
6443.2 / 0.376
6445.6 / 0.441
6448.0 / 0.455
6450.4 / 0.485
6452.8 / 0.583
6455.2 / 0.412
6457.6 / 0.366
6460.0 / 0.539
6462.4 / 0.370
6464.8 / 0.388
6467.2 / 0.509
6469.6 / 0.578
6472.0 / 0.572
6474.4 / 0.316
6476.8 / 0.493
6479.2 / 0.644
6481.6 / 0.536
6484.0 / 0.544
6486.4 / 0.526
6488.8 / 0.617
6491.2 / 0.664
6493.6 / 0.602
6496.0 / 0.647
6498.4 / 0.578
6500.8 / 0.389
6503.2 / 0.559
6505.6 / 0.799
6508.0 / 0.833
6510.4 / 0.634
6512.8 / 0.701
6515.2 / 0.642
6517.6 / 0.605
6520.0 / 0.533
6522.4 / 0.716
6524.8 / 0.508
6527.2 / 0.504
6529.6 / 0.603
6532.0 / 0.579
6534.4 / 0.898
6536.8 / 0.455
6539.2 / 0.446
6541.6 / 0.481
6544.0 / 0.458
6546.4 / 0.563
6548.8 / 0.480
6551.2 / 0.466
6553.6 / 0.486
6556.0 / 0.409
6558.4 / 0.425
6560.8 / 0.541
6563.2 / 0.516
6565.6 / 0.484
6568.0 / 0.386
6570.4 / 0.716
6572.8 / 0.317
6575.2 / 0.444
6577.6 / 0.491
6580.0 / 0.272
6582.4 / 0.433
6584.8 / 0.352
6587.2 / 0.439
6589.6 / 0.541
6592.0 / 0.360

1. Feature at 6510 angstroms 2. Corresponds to C III] 1909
